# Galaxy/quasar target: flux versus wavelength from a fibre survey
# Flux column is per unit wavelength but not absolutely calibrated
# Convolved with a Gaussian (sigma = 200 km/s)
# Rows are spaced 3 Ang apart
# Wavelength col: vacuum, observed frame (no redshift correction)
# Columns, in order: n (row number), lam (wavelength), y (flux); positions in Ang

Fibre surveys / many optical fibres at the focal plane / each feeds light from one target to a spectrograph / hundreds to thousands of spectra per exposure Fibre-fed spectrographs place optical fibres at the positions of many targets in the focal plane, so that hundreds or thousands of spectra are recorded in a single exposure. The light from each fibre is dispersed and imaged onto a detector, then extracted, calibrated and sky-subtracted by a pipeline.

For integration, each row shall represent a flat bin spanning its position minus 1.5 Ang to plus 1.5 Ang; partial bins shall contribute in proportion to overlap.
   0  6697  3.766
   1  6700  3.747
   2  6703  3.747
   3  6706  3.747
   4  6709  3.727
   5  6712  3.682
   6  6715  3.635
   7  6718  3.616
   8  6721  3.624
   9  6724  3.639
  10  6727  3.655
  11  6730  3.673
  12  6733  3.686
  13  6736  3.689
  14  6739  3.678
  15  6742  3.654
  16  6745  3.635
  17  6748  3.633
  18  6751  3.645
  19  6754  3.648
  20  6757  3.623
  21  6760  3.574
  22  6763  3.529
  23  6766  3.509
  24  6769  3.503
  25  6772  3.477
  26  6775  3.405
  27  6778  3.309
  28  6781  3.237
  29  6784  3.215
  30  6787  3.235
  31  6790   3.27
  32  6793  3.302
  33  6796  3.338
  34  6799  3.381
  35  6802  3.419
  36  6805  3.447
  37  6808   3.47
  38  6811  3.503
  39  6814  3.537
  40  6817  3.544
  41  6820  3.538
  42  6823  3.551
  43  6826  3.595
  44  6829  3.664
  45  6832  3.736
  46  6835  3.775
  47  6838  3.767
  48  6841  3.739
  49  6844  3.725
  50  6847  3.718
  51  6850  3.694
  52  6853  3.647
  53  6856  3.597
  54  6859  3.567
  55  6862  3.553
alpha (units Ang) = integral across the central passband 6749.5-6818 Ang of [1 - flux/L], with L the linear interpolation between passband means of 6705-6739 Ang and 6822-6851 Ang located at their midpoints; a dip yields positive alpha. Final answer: 4.6 Ang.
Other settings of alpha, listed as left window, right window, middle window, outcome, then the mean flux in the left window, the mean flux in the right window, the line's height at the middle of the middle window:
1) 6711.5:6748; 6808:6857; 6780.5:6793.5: 1.42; 3.65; 3.64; 3.65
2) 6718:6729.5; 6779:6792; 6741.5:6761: -0.94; 3.64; 3.24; 3.46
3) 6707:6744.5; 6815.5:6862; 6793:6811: 1.22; 3.66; 3.65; 3.66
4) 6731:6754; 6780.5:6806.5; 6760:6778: 0.03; 3.66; 3.32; 3.48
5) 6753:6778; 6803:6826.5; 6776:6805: 1.71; 3.52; 3.52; 3.52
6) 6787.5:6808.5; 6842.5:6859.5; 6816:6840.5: -0.81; 3.36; 3.66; 3.53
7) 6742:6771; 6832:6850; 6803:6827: 1.13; 3.59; 3.74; 3.69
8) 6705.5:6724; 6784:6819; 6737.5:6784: -0.03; 3.67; 3.4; 3.52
